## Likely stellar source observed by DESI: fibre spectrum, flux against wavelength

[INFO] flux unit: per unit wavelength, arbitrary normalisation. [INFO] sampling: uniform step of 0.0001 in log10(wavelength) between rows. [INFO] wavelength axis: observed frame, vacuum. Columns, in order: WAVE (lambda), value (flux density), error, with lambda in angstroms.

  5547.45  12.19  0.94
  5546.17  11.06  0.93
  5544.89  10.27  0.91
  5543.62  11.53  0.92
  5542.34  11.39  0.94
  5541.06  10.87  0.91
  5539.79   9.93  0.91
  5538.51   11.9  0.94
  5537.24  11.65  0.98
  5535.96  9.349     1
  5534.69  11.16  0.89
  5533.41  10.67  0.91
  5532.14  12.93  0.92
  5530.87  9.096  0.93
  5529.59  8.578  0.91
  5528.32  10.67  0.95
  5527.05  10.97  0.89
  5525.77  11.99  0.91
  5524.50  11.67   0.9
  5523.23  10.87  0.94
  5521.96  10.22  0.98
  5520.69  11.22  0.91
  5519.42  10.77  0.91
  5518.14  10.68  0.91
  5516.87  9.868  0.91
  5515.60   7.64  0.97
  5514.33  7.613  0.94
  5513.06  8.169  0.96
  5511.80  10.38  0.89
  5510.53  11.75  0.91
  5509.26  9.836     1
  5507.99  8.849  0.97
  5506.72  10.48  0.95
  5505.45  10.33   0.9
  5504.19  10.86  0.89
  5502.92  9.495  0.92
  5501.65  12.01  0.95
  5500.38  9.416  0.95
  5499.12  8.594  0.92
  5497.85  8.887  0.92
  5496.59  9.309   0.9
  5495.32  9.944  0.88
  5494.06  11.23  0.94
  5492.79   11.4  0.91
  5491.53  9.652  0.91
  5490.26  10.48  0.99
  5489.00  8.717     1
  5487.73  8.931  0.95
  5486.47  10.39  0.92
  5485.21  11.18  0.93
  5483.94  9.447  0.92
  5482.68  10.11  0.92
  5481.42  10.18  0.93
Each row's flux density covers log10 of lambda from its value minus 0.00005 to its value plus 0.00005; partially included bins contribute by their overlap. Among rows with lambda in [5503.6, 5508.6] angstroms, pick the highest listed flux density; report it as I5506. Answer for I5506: 10.86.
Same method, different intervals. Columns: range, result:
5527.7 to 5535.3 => 12.93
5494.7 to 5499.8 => 9.944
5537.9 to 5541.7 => 11.9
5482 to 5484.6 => 10.11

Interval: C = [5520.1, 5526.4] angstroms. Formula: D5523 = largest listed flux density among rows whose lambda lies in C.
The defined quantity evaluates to 11.99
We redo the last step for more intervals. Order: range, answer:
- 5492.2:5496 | 11.4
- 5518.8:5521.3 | 11.22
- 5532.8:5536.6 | 11.16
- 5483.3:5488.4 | 11.18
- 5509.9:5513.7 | 11.75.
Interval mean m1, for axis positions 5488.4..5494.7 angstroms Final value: 10.3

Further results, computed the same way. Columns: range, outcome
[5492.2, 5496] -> 10.8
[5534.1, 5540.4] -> 10.8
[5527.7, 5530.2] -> 9.64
